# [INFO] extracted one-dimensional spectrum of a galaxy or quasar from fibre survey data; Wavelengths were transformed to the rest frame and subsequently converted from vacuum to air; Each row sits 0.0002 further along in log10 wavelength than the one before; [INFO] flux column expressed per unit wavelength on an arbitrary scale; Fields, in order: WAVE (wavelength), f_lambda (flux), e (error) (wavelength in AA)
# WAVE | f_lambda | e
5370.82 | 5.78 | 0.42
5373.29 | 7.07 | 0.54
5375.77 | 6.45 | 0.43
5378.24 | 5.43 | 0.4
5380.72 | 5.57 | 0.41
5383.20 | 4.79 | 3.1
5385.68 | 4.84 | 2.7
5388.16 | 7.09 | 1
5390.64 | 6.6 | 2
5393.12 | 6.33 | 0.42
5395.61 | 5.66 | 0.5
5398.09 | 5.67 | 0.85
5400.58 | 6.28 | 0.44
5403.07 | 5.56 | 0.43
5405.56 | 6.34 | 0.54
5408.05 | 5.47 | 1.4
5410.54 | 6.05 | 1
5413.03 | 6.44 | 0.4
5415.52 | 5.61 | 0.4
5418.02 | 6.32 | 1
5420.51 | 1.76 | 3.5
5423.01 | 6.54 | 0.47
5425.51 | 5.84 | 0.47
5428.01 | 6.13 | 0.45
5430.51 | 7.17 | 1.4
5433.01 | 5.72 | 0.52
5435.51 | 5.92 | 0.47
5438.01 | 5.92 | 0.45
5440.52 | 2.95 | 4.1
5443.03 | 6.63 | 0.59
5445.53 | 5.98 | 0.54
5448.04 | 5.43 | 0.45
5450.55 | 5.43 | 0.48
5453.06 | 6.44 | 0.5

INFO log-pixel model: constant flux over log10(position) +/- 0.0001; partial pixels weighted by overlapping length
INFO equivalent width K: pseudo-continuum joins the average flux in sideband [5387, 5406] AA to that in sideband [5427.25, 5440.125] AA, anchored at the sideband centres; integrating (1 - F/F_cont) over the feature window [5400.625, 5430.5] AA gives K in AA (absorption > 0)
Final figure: 1.7 AA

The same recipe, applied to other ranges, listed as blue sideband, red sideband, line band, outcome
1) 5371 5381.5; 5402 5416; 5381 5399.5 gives 0.6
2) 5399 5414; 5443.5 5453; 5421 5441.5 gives 0.8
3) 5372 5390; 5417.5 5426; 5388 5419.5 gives -3.9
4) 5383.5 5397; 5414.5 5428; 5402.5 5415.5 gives -0.9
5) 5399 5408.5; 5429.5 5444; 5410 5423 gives 1.2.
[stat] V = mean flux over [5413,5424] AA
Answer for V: 5.18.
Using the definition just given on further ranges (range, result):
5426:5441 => 5.78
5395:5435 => 5.79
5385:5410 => 6.01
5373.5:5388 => 5.66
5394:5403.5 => 5.83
